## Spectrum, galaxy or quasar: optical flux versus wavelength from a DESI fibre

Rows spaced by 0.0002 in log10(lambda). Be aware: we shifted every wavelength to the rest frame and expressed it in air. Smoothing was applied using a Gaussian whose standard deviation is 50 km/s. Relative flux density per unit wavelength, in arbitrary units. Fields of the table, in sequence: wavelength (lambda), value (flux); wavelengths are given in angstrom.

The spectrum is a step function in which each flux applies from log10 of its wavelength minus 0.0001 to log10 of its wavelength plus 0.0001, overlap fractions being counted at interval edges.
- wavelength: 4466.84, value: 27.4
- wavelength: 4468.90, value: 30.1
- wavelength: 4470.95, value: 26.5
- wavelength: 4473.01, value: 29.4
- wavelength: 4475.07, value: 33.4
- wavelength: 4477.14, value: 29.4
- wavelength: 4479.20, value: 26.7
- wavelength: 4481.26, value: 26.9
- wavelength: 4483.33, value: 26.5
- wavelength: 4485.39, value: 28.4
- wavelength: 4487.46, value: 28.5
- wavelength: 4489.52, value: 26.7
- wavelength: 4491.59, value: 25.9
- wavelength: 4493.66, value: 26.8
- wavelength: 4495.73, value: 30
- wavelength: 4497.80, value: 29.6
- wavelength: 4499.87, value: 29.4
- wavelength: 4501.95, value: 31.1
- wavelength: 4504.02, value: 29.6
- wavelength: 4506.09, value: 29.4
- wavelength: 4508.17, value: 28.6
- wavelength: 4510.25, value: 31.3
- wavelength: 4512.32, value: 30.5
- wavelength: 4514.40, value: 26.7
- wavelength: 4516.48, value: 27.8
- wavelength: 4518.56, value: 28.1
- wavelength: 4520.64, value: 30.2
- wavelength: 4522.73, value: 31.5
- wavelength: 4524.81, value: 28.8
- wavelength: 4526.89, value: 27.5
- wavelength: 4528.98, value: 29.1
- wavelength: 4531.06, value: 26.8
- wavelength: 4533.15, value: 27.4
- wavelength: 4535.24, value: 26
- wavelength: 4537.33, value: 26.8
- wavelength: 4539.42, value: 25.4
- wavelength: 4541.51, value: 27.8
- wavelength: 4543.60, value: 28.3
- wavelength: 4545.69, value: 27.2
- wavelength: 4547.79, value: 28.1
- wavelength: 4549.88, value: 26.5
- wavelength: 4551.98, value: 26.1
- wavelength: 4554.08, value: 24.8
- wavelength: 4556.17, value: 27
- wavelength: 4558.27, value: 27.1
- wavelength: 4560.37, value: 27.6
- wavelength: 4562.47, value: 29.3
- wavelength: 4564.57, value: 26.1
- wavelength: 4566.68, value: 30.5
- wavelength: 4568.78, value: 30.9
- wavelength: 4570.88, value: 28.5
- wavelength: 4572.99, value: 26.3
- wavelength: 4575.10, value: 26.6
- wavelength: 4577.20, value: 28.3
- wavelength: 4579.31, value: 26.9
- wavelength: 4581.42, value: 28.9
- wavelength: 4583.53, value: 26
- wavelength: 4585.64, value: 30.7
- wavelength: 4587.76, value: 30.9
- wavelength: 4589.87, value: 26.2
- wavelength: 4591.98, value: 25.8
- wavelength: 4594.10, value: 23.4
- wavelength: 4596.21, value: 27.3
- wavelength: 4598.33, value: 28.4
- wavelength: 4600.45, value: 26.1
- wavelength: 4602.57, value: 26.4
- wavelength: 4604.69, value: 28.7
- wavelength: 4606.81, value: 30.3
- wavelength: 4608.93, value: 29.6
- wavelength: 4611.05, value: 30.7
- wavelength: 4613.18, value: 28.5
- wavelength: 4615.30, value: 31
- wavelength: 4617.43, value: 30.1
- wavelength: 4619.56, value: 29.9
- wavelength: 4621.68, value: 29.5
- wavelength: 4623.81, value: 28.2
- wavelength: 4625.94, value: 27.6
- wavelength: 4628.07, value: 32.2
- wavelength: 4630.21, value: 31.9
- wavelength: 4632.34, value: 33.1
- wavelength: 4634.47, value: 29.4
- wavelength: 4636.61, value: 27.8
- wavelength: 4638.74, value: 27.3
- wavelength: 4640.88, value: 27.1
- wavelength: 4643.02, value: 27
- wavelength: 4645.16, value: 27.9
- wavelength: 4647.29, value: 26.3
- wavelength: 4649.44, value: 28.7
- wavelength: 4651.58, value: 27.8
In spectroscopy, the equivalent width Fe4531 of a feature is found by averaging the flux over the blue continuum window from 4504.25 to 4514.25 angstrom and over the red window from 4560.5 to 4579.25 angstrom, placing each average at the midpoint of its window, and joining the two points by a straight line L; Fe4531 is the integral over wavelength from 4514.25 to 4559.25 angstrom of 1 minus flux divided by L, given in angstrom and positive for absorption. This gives 2.3 angstrom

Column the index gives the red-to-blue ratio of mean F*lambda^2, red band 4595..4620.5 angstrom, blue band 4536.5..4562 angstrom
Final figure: 1.1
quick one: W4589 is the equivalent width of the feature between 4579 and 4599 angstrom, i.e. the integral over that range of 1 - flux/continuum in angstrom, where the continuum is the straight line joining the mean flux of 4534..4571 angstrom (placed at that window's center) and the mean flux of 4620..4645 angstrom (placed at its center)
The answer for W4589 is 0.5 angstrom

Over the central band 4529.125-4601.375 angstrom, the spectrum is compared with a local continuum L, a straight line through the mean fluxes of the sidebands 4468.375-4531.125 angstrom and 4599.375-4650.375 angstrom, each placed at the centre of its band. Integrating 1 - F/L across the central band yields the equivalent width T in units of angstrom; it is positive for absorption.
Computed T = 3.7 angstrom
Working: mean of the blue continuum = 28.8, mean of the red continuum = 29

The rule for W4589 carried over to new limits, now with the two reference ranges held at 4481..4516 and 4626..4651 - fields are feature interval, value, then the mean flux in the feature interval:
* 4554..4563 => 0.5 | 27.3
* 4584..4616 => 0.7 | 28.2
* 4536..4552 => 0.9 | 27.1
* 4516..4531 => -0.1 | 28.9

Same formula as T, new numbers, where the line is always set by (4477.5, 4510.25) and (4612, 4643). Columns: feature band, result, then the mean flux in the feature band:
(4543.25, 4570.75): 1.2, 27.7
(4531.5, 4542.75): 0.8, 26.7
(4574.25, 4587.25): 0.5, 28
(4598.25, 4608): 0.4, 28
